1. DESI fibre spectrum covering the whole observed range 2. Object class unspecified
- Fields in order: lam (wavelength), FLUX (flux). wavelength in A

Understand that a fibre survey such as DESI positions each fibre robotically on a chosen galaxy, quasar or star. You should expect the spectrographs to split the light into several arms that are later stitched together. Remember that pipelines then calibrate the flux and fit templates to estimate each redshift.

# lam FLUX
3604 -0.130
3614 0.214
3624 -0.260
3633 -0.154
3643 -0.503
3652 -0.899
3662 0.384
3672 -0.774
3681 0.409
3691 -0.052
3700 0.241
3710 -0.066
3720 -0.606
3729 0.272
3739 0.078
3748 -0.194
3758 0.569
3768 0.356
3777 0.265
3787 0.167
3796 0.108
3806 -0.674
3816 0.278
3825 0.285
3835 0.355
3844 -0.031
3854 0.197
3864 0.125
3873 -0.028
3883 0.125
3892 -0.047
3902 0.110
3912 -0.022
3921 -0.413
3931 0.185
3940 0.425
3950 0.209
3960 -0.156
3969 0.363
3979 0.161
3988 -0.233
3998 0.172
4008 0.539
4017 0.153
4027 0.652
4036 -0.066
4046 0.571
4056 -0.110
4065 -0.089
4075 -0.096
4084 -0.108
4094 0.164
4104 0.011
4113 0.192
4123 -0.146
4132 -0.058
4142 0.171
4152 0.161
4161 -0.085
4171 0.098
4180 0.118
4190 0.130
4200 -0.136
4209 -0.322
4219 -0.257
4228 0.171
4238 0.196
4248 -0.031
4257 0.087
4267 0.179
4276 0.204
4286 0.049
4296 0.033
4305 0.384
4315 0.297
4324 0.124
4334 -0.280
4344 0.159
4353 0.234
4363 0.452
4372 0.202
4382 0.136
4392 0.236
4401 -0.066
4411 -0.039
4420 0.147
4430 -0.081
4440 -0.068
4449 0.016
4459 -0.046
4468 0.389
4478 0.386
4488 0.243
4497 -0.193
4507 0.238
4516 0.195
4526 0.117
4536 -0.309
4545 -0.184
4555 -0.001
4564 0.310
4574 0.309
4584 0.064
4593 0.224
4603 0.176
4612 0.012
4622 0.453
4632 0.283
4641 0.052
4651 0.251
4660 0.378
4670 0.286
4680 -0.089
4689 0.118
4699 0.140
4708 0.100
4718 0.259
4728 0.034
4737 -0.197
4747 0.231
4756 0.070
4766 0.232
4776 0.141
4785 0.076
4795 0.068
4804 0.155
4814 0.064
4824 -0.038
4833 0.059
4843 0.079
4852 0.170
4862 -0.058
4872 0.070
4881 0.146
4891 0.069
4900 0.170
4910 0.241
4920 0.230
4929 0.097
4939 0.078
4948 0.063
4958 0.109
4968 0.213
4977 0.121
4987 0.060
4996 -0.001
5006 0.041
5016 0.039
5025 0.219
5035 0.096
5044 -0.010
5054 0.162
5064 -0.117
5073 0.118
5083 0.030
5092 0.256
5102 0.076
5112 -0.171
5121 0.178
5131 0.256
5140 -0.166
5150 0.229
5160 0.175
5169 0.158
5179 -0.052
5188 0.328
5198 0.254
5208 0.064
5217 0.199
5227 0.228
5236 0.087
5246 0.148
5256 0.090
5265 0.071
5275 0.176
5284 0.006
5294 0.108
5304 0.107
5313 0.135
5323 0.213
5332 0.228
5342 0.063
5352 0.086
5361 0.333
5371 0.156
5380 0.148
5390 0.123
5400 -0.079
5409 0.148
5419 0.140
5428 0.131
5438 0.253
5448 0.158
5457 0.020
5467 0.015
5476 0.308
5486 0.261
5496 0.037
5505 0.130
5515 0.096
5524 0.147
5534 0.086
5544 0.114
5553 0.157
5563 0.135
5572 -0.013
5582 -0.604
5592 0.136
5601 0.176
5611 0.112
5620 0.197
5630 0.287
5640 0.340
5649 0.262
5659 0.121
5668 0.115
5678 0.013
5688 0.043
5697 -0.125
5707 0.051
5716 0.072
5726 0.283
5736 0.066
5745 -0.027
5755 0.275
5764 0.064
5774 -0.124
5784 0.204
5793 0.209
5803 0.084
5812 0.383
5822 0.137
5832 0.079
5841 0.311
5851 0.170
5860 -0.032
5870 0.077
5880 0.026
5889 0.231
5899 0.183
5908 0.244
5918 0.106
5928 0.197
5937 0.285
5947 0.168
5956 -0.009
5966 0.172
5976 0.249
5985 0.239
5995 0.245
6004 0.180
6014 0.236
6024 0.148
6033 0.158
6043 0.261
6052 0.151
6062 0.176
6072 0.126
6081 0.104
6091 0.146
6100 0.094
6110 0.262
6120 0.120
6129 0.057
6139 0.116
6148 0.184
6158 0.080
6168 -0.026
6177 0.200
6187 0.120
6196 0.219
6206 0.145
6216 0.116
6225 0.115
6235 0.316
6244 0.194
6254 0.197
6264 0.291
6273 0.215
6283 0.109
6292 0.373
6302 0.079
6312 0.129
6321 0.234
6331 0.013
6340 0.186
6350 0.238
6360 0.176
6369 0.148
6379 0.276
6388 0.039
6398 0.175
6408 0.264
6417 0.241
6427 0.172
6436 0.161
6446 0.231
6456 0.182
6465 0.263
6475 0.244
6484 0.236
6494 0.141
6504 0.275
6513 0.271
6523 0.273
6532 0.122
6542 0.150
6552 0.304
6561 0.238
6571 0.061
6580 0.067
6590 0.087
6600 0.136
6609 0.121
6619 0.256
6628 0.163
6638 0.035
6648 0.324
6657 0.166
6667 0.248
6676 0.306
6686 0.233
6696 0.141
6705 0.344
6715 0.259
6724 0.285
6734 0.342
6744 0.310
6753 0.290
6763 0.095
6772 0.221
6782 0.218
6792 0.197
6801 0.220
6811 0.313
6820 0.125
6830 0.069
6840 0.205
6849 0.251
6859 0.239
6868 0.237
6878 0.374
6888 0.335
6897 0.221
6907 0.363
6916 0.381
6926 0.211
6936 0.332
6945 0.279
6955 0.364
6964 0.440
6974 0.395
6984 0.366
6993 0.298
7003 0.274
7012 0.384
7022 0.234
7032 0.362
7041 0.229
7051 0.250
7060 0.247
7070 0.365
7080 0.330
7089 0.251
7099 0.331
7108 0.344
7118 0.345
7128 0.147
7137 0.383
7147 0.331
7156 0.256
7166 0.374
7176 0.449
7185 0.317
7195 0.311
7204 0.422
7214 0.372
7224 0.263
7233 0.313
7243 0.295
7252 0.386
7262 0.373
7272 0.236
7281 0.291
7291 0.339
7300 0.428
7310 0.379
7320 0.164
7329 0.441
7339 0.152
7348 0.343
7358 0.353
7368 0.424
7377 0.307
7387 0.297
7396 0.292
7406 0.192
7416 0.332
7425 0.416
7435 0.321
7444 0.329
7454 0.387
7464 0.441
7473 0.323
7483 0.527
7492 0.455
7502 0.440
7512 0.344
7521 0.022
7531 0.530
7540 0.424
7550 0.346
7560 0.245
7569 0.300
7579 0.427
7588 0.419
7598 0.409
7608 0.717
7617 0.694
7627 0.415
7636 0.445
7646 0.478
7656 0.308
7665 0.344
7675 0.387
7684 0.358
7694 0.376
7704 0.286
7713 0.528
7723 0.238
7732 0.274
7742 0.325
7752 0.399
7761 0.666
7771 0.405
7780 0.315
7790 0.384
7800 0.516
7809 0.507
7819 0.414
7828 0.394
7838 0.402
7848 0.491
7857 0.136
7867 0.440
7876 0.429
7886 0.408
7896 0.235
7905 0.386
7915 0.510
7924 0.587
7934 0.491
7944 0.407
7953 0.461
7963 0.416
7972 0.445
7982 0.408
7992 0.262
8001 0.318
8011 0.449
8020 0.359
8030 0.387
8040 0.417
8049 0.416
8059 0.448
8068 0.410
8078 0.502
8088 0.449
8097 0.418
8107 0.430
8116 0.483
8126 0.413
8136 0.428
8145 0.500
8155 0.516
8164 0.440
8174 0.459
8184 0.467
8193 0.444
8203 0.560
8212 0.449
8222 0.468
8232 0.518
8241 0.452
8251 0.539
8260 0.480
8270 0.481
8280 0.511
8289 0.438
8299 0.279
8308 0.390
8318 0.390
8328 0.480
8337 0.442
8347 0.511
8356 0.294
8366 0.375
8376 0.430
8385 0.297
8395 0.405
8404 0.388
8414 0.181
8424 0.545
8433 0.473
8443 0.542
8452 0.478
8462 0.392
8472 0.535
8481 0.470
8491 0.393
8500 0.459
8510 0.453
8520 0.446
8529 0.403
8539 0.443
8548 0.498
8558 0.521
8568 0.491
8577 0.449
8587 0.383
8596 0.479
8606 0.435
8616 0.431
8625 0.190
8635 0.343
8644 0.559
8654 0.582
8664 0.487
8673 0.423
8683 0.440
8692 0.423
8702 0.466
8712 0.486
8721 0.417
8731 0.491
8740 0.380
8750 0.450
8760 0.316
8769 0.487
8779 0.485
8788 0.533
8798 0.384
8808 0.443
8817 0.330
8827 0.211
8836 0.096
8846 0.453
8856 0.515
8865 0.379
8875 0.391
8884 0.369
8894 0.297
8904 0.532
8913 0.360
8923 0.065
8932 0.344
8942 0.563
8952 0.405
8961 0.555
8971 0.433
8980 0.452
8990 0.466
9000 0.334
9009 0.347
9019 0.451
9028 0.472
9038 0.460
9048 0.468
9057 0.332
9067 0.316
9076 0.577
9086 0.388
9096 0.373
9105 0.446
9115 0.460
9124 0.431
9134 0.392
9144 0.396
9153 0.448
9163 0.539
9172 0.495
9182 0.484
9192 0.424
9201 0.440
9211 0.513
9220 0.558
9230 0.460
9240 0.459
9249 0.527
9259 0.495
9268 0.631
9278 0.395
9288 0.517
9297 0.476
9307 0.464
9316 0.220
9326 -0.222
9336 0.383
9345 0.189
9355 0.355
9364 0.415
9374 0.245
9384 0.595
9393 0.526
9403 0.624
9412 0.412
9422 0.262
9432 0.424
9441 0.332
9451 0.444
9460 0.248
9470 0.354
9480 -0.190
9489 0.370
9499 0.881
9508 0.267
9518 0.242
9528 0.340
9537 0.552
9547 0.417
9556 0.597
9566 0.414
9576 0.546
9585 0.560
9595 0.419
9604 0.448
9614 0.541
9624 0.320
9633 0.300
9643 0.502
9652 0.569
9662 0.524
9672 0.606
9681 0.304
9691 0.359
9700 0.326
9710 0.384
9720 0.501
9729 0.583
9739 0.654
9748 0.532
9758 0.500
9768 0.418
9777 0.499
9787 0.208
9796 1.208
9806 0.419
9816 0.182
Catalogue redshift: 0.72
